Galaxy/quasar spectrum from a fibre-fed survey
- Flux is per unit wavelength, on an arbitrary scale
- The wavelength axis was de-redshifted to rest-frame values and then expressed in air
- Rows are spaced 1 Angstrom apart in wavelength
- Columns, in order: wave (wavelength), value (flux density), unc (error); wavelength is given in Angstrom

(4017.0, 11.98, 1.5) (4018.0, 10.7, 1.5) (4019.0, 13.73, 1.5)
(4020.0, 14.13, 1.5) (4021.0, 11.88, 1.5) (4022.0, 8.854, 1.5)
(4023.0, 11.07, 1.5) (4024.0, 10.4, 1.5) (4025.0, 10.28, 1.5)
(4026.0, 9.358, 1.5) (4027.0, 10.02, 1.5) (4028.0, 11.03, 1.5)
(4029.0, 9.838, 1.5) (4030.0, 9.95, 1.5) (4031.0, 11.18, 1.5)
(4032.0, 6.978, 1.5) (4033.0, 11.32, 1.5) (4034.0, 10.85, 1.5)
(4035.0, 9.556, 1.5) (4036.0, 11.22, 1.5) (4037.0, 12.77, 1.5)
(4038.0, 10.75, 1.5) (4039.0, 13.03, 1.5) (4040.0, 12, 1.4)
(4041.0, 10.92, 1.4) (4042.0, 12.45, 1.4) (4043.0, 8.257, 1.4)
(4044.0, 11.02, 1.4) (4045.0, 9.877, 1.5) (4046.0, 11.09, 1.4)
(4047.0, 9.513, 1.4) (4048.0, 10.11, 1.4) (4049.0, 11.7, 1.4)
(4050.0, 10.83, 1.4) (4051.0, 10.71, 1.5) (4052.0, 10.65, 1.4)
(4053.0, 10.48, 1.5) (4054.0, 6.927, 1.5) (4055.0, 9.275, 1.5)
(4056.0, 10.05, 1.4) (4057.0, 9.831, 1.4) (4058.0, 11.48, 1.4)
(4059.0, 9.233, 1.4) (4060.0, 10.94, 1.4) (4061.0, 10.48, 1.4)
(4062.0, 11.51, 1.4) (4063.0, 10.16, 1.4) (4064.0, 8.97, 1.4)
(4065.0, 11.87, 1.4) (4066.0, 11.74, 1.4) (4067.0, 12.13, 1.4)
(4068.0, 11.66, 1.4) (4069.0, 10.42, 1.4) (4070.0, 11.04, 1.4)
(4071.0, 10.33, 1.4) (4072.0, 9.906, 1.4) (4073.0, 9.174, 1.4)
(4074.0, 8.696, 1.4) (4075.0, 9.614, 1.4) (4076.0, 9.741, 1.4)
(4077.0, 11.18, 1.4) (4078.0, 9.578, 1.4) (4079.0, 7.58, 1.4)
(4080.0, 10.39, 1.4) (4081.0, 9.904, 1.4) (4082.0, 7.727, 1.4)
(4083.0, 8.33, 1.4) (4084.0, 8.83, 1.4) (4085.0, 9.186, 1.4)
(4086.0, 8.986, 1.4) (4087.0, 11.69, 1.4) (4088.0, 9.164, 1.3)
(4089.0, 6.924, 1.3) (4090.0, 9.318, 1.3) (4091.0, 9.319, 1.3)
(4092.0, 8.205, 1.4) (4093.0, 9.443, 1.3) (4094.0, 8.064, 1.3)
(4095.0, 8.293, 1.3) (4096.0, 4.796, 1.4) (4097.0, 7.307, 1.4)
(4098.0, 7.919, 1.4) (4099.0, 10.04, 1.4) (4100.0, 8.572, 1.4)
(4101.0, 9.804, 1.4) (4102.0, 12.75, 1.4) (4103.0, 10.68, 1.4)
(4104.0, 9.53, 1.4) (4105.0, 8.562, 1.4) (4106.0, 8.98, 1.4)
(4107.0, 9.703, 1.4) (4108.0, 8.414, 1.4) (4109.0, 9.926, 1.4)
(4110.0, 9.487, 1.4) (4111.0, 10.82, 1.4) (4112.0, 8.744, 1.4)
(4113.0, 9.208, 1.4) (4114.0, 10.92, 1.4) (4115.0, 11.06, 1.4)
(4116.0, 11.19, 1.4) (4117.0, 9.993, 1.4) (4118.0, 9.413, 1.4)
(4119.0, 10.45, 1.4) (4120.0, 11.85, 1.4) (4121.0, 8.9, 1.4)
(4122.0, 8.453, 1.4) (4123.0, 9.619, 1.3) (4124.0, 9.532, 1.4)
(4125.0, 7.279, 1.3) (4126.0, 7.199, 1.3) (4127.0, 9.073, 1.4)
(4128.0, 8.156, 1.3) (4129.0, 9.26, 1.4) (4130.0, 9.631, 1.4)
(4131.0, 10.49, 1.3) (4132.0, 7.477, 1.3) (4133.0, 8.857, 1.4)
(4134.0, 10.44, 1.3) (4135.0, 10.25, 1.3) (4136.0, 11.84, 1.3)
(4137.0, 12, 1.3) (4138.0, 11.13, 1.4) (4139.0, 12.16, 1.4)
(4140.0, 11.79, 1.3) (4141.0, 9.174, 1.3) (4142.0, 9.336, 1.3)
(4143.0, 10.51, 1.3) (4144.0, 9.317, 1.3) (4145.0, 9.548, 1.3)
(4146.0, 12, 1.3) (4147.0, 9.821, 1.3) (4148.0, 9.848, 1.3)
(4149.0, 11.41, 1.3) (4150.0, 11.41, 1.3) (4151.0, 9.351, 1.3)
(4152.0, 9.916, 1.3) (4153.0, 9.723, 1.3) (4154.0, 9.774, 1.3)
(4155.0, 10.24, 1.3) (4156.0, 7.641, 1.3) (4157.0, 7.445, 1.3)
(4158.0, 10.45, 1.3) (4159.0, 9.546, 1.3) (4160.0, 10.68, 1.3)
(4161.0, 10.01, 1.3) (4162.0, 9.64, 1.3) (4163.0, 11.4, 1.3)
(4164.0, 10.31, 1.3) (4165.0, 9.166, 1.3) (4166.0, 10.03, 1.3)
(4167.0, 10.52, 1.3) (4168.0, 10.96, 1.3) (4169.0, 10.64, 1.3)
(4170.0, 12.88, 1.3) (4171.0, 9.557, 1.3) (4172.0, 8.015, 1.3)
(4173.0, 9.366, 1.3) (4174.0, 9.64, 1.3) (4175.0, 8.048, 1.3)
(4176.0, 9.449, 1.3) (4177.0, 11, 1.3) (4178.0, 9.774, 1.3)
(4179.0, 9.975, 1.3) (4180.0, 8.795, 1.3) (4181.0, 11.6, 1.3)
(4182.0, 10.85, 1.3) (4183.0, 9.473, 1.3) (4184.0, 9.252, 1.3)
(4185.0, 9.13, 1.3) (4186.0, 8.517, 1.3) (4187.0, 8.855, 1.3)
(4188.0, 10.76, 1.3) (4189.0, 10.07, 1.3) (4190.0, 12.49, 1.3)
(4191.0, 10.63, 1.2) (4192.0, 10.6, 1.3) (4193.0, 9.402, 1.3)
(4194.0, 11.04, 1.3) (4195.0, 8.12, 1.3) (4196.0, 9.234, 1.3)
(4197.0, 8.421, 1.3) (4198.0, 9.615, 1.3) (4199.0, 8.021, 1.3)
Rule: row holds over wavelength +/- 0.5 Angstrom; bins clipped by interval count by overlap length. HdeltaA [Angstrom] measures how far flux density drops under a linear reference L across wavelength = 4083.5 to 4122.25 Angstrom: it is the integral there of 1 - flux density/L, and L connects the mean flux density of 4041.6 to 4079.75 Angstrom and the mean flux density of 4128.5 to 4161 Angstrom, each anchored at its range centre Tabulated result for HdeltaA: 3.07 Angstrom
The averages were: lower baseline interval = 10.3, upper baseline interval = 10.1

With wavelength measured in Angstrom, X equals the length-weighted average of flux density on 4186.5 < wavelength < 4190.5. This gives 10.5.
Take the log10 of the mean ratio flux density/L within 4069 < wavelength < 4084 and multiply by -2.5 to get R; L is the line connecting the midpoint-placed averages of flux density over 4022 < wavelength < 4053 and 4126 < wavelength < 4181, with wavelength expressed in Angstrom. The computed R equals 0.094 mag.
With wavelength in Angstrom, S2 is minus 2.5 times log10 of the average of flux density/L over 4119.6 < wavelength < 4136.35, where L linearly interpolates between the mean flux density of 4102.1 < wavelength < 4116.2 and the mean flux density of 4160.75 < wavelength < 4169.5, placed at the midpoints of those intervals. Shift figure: 0.08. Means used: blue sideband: 9.86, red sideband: 10.3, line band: 9.27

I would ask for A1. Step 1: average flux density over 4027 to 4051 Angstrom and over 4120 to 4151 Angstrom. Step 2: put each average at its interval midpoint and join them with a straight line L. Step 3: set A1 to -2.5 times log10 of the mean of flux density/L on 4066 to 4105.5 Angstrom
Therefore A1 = 0.102 mag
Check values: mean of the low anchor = 10.7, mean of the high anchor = 9.89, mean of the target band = 9.38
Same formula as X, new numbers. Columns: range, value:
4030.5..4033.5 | 9.83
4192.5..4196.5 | 9.45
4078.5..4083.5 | 8.79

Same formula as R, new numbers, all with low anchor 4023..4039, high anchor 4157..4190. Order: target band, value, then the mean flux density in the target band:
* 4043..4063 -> 0.02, 10.2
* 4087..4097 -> 0.23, 8.3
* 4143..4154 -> -0.02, 10.2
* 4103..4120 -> 0.03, 9.86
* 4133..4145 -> -0.05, 10.6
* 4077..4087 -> 0.12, 9.19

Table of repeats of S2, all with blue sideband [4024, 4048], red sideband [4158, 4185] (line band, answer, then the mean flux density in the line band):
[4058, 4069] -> -0.043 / 10.9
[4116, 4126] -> 0.083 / 9.47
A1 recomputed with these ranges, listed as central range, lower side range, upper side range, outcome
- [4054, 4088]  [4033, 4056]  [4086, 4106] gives -0.023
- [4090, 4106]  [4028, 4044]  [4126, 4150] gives 0.165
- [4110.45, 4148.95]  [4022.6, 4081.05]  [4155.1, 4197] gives 0.014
